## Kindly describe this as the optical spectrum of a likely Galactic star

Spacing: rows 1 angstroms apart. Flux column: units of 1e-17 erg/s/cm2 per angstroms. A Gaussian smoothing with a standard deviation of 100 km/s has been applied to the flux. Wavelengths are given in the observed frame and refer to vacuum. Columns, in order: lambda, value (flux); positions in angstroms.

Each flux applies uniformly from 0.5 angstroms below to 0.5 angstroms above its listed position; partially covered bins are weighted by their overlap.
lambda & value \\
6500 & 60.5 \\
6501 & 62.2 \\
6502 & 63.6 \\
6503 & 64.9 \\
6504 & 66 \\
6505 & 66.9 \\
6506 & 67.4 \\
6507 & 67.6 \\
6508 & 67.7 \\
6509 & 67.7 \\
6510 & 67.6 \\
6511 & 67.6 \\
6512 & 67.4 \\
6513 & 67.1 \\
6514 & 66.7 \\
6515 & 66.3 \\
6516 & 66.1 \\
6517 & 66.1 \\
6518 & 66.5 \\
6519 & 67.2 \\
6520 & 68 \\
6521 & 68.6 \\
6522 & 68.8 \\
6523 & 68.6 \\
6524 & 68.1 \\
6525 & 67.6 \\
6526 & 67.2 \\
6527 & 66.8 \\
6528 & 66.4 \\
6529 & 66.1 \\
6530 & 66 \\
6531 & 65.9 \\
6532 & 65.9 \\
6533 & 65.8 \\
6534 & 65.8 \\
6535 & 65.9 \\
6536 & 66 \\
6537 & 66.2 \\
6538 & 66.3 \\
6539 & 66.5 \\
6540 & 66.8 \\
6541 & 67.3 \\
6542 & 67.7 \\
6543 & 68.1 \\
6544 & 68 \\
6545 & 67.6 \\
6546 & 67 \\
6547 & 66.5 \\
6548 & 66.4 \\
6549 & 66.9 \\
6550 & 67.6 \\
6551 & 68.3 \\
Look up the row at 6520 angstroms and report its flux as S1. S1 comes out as 68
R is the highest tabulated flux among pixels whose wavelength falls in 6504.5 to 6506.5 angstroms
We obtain 67.4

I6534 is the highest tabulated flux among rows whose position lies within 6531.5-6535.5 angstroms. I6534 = 65.9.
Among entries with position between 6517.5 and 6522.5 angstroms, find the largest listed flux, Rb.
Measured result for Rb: 68.8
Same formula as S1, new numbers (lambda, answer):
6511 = 67.6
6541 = 67.3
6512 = 67.4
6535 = 65.9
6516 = 66.1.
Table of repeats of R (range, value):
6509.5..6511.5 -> 67.6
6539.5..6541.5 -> 67.3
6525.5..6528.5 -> 67.2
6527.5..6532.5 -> 66.4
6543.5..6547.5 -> 68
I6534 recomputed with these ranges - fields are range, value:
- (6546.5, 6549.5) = 66.9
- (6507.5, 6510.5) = 67.7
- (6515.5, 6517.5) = 66.1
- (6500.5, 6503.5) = 64.9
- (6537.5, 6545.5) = 68.1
